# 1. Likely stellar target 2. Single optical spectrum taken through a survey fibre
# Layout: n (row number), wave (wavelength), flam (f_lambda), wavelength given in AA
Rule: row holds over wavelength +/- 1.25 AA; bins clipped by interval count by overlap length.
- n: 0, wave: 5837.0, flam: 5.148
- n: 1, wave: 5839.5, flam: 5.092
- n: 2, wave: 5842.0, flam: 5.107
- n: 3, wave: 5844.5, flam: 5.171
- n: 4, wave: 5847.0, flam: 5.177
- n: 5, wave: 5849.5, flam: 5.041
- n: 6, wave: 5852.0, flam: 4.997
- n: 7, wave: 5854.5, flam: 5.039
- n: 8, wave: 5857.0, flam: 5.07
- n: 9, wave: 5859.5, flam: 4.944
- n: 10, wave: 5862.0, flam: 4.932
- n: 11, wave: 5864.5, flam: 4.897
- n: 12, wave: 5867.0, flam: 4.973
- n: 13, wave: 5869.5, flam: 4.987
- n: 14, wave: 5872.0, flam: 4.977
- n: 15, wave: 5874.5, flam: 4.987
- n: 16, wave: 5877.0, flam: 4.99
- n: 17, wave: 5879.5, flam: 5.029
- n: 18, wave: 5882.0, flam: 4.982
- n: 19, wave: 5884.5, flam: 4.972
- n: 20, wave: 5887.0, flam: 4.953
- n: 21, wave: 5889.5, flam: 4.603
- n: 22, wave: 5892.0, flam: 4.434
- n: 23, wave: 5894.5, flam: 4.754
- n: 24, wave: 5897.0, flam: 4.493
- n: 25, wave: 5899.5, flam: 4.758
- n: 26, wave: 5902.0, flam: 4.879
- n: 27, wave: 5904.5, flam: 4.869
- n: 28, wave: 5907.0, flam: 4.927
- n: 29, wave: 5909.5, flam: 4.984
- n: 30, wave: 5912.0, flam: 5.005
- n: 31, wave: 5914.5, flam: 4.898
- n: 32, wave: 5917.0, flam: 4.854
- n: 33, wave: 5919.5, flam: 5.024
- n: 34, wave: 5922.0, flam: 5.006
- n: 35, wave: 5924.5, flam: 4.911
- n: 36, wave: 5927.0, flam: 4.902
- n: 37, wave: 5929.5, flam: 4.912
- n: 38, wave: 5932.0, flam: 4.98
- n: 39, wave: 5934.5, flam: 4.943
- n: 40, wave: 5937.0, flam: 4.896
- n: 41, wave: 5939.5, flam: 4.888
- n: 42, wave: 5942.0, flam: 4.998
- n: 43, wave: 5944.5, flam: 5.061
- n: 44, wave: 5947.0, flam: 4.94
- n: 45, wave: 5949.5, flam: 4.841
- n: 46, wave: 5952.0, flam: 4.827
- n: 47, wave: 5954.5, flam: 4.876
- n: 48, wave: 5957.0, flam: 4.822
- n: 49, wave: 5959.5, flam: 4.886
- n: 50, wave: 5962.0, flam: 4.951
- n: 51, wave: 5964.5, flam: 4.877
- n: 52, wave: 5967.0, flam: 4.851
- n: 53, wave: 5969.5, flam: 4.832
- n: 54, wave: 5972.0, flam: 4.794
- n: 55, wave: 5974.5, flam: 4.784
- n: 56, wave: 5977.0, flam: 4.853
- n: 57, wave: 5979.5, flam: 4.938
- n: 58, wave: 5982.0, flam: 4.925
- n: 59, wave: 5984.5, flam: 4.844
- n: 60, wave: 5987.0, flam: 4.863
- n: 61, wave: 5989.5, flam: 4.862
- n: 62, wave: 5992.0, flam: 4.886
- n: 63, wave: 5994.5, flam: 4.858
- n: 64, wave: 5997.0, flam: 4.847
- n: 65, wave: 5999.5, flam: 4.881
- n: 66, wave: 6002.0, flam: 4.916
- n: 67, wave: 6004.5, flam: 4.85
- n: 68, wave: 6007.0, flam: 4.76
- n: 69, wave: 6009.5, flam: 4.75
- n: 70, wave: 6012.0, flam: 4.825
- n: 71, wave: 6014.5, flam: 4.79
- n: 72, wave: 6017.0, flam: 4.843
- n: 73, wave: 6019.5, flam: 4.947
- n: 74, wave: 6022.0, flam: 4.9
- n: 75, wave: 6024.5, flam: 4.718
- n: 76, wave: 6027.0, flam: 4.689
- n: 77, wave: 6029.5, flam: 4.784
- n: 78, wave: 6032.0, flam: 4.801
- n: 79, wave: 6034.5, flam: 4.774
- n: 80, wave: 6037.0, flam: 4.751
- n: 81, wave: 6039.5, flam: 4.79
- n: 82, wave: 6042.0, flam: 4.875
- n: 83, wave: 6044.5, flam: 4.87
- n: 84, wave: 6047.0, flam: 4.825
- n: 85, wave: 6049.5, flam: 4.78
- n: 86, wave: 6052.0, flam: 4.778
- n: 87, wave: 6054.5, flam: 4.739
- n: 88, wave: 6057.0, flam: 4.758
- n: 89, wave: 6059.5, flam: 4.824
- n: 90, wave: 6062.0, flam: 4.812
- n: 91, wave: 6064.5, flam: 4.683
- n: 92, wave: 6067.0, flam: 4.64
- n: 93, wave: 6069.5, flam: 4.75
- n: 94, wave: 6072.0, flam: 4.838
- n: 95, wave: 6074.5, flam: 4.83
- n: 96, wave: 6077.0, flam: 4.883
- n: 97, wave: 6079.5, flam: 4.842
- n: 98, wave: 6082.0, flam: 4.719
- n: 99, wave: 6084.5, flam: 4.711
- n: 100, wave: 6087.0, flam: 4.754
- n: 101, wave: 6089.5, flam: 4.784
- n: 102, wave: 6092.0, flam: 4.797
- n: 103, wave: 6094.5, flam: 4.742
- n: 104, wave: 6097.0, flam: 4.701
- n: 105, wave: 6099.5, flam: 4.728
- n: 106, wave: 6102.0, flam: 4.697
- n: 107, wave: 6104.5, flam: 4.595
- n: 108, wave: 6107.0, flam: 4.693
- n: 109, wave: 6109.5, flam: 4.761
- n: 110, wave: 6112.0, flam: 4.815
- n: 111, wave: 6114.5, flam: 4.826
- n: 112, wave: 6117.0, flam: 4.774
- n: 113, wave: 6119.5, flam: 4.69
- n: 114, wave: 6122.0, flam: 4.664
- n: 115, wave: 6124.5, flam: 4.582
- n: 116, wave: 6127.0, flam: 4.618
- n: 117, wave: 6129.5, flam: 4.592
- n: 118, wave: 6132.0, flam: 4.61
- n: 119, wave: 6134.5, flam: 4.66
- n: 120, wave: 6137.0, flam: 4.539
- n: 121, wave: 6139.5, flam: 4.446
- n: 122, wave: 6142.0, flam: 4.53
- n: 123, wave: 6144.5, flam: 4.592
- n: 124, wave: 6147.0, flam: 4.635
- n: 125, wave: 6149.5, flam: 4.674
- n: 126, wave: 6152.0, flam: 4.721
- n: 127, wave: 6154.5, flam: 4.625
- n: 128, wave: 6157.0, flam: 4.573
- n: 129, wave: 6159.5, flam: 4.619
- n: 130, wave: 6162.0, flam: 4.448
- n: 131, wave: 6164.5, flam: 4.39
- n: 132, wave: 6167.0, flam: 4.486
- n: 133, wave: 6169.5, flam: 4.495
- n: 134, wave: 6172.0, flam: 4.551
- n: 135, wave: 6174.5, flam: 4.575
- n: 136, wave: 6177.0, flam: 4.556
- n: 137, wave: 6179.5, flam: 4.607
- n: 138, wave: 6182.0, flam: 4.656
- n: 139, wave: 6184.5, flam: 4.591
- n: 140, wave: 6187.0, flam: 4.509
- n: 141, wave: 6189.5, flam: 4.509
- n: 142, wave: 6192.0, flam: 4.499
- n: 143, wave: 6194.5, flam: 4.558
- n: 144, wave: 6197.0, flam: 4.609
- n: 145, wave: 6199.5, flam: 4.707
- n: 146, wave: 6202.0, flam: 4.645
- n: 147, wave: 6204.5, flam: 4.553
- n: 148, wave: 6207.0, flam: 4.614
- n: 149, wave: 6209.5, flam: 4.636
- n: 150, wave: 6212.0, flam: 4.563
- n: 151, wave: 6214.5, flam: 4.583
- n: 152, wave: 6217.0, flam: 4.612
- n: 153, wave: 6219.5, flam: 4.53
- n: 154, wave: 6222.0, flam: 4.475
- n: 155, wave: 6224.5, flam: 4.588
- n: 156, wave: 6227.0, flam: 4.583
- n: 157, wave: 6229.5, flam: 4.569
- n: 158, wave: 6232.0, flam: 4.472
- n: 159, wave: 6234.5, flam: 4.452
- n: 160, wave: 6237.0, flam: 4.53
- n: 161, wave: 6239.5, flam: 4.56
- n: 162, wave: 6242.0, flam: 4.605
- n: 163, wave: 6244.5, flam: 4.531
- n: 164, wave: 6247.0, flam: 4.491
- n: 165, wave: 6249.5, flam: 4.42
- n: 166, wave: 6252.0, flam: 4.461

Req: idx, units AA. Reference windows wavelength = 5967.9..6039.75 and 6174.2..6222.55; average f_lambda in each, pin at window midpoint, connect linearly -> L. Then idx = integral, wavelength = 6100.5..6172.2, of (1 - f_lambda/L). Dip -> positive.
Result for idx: 0.65 AA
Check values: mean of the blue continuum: 4.83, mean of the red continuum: 4.58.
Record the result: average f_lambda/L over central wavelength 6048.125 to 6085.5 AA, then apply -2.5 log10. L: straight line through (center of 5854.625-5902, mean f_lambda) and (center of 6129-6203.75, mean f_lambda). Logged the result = -0.022 mag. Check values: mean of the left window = 4.88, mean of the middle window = 4.77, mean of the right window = 4.57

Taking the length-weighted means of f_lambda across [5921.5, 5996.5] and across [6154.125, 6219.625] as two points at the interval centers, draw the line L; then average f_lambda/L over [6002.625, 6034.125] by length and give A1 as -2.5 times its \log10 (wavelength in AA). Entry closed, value 0.00 mag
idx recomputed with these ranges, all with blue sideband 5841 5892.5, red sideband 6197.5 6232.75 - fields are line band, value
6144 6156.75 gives 0.02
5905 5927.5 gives -0.13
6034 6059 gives -0.13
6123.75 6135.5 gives 0.16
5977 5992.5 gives -0.14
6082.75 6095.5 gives -0.09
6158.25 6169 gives 0.36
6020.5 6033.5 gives 0.03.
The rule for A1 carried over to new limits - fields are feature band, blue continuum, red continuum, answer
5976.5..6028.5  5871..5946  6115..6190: -0.02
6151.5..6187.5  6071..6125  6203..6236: 0.02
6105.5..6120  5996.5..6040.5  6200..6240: -0.02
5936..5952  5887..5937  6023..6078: -0.02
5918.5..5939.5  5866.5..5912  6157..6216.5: -0.03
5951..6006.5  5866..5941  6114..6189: -0.01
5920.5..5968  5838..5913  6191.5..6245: -0.01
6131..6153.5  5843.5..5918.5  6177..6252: 0.01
